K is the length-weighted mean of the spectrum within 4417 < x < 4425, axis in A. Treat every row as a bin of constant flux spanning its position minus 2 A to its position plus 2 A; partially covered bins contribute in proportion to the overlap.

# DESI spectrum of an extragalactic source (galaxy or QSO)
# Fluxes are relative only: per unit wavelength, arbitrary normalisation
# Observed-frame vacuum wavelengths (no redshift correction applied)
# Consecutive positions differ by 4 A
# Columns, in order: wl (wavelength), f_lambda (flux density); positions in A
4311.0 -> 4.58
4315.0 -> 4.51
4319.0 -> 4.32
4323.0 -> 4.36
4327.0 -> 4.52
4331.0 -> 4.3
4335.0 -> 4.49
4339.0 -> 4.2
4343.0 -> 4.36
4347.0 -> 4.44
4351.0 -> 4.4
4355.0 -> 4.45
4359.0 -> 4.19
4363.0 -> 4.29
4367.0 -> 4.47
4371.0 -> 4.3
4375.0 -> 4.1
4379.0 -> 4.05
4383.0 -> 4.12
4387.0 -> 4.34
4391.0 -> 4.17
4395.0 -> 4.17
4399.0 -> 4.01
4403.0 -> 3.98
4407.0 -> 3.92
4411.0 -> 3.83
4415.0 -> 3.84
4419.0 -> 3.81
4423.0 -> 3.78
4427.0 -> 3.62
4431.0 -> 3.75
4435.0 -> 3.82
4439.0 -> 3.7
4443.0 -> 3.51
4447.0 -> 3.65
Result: 3.79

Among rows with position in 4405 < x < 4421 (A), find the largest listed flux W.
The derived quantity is 3.92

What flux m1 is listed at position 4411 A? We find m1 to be 3.83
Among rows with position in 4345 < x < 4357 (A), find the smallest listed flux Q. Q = 4.4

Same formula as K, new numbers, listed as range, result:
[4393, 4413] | 3.98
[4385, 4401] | 4.17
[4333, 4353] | 4.38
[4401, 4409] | 3.95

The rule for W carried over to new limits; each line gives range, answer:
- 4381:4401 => 4.34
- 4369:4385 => 4.3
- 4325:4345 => 4.52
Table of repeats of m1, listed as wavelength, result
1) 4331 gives 4.3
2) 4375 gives 4.1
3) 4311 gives 4.58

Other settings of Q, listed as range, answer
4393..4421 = 3.81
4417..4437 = 3.62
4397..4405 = 3.98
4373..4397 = 4.05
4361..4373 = 4.29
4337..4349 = 4.2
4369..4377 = 4.1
